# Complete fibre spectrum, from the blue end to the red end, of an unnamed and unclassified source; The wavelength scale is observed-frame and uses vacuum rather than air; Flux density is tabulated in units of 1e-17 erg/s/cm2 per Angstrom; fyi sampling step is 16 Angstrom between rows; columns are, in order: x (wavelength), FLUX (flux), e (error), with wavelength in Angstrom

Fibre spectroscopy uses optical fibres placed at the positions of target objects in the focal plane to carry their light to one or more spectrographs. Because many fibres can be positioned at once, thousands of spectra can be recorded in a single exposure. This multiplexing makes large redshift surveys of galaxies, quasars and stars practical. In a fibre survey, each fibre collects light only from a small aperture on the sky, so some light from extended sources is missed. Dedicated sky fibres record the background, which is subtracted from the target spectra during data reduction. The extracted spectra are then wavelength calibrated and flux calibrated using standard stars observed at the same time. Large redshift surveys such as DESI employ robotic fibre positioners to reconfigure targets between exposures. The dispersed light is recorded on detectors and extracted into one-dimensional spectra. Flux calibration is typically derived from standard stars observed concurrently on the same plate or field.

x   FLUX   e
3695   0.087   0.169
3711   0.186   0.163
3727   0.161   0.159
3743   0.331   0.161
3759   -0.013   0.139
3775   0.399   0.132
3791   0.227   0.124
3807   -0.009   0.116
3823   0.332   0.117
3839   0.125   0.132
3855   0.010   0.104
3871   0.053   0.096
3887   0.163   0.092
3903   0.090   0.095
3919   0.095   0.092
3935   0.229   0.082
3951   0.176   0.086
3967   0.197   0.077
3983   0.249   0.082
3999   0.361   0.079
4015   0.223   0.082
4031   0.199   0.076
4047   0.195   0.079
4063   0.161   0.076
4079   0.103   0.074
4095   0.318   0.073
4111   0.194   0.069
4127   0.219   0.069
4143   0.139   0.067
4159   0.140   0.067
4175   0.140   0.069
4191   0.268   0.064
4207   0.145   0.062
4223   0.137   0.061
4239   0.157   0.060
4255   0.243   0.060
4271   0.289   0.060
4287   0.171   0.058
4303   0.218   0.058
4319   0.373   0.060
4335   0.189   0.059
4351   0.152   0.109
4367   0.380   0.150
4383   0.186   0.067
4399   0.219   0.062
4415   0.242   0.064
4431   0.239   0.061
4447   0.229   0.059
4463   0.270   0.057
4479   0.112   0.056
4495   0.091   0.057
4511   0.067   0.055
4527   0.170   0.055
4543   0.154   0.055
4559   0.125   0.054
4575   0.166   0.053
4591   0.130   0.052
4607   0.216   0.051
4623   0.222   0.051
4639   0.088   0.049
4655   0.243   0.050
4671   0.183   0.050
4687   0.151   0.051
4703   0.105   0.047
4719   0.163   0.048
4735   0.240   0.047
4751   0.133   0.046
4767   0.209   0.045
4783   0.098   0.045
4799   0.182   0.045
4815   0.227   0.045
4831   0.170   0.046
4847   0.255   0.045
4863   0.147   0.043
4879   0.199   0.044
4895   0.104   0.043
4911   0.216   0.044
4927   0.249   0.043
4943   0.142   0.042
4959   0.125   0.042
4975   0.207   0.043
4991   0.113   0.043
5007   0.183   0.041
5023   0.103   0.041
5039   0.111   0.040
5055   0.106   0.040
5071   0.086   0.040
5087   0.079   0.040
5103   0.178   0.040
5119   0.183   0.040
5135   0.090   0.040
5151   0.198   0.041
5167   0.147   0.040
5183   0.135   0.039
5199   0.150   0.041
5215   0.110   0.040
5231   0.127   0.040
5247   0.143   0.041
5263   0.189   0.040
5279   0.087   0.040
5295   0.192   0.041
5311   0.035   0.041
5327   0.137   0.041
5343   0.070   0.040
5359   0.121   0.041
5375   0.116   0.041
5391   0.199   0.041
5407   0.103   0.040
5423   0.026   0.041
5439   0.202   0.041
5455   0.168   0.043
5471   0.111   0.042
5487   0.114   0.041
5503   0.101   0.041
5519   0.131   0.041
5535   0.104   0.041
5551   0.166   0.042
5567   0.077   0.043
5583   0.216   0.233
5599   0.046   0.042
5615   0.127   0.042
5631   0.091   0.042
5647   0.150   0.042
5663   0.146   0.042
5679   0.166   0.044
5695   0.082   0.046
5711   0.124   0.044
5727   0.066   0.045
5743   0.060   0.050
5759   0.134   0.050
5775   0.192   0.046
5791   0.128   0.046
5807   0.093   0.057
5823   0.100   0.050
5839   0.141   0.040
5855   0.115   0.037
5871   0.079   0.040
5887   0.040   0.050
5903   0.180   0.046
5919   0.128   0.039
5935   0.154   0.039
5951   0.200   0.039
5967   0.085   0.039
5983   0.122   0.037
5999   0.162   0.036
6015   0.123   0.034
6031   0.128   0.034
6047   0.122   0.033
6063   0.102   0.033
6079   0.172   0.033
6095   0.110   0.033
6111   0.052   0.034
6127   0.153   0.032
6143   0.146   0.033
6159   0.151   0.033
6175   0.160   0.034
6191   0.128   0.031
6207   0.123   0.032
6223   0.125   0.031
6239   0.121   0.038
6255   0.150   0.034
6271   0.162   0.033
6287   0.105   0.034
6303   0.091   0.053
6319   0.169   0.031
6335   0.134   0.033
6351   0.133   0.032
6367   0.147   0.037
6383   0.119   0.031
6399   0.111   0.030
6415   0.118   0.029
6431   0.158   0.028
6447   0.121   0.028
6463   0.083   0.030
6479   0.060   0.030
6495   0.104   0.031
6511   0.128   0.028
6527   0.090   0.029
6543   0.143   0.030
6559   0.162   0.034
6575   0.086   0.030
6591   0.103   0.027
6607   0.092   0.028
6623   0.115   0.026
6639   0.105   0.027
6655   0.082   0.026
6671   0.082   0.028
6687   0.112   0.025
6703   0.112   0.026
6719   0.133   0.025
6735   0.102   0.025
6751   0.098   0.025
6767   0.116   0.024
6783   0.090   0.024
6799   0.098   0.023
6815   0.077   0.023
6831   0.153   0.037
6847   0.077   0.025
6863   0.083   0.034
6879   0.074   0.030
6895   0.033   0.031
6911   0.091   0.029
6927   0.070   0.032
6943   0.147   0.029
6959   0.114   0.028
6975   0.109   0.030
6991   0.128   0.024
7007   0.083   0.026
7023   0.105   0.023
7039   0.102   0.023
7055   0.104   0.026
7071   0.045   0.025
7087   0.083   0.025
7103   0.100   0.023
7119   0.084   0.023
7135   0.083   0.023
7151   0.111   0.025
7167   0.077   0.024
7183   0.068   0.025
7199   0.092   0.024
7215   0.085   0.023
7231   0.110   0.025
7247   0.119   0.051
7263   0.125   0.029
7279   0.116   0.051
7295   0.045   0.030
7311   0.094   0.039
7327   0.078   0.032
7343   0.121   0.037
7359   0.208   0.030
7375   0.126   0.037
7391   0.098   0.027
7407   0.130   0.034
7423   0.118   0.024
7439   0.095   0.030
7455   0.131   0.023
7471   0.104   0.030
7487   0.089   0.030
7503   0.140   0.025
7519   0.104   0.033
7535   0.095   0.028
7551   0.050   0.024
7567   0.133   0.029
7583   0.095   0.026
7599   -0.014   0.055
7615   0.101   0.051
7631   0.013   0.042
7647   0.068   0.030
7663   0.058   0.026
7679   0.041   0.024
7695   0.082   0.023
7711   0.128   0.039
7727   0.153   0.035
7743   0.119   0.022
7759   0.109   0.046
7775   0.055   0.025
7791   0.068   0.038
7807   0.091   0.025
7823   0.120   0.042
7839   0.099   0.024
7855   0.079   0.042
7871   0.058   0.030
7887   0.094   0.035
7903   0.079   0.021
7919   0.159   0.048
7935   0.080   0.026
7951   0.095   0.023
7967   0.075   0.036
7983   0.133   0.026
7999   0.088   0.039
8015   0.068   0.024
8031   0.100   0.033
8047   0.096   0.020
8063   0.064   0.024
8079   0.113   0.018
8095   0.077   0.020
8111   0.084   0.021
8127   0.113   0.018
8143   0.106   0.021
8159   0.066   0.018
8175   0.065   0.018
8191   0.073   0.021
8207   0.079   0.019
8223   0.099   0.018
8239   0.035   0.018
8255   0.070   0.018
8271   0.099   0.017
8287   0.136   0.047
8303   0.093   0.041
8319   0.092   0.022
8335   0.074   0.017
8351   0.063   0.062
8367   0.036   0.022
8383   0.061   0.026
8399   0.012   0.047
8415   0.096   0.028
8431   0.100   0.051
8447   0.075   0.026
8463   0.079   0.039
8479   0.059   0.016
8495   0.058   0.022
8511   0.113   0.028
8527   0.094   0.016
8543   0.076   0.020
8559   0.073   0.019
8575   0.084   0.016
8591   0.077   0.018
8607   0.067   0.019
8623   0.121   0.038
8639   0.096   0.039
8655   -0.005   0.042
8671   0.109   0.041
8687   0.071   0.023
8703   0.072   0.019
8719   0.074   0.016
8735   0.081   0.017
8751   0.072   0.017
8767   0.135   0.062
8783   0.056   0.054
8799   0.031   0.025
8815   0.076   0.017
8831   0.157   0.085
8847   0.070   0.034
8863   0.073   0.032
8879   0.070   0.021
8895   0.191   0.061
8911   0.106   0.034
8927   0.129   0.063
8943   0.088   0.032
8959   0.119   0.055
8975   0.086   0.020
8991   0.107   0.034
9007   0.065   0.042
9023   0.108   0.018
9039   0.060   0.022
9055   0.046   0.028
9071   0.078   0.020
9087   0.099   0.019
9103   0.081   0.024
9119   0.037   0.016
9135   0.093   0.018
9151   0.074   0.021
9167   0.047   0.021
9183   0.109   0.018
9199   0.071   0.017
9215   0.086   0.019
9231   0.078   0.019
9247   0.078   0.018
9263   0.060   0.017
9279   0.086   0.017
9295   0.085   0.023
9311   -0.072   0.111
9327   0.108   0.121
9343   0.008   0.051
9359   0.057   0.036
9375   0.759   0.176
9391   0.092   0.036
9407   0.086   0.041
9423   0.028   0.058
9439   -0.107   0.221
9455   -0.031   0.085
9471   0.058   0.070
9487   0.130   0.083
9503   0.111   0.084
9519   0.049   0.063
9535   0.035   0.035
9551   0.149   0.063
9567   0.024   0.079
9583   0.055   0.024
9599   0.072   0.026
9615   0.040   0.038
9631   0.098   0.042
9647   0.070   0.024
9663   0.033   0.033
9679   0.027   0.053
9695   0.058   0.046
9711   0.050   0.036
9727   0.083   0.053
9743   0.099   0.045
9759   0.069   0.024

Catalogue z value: 0.12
